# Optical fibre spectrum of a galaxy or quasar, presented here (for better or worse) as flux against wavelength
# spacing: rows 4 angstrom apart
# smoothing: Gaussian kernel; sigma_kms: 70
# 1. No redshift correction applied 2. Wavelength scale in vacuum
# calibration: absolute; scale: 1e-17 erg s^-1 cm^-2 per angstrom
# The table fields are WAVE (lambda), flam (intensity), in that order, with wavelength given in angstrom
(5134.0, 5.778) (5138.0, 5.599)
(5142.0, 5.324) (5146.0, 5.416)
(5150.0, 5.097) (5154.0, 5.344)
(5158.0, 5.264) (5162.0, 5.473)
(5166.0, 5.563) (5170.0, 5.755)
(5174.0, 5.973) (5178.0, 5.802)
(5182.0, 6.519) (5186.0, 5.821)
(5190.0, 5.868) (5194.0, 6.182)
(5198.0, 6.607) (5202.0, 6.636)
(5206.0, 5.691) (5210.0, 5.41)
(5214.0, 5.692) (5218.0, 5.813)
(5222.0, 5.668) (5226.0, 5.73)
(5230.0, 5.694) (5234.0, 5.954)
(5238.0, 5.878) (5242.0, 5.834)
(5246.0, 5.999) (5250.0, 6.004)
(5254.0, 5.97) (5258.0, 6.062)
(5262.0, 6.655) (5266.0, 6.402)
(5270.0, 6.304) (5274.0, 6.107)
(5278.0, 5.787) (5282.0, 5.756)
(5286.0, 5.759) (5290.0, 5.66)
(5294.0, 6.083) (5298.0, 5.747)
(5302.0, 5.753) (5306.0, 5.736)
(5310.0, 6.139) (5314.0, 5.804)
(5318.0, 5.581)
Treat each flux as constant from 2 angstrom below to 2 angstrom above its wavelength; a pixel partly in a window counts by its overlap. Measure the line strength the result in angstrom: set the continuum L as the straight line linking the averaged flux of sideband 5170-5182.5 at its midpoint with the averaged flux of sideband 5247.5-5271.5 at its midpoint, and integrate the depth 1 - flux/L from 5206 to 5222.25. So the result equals 1.2 angstrom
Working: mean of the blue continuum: 5.99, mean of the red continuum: 6.23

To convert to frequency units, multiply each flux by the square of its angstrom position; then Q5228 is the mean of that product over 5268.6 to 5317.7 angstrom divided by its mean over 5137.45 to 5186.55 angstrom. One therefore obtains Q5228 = 1.10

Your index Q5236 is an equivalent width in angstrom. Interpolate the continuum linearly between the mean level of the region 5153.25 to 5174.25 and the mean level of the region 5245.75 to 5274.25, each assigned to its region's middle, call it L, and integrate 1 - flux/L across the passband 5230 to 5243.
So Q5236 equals 0.39 angstrom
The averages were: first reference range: 5.54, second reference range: 6.2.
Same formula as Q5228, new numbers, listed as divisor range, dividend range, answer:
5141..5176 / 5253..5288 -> 1.16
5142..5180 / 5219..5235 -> 1.07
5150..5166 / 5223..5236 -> 1.11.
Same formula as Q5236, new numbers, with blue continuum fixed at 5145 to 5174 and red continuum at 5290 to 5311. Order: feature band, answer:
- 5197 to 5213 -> -1.3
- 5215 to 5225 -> -0.2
